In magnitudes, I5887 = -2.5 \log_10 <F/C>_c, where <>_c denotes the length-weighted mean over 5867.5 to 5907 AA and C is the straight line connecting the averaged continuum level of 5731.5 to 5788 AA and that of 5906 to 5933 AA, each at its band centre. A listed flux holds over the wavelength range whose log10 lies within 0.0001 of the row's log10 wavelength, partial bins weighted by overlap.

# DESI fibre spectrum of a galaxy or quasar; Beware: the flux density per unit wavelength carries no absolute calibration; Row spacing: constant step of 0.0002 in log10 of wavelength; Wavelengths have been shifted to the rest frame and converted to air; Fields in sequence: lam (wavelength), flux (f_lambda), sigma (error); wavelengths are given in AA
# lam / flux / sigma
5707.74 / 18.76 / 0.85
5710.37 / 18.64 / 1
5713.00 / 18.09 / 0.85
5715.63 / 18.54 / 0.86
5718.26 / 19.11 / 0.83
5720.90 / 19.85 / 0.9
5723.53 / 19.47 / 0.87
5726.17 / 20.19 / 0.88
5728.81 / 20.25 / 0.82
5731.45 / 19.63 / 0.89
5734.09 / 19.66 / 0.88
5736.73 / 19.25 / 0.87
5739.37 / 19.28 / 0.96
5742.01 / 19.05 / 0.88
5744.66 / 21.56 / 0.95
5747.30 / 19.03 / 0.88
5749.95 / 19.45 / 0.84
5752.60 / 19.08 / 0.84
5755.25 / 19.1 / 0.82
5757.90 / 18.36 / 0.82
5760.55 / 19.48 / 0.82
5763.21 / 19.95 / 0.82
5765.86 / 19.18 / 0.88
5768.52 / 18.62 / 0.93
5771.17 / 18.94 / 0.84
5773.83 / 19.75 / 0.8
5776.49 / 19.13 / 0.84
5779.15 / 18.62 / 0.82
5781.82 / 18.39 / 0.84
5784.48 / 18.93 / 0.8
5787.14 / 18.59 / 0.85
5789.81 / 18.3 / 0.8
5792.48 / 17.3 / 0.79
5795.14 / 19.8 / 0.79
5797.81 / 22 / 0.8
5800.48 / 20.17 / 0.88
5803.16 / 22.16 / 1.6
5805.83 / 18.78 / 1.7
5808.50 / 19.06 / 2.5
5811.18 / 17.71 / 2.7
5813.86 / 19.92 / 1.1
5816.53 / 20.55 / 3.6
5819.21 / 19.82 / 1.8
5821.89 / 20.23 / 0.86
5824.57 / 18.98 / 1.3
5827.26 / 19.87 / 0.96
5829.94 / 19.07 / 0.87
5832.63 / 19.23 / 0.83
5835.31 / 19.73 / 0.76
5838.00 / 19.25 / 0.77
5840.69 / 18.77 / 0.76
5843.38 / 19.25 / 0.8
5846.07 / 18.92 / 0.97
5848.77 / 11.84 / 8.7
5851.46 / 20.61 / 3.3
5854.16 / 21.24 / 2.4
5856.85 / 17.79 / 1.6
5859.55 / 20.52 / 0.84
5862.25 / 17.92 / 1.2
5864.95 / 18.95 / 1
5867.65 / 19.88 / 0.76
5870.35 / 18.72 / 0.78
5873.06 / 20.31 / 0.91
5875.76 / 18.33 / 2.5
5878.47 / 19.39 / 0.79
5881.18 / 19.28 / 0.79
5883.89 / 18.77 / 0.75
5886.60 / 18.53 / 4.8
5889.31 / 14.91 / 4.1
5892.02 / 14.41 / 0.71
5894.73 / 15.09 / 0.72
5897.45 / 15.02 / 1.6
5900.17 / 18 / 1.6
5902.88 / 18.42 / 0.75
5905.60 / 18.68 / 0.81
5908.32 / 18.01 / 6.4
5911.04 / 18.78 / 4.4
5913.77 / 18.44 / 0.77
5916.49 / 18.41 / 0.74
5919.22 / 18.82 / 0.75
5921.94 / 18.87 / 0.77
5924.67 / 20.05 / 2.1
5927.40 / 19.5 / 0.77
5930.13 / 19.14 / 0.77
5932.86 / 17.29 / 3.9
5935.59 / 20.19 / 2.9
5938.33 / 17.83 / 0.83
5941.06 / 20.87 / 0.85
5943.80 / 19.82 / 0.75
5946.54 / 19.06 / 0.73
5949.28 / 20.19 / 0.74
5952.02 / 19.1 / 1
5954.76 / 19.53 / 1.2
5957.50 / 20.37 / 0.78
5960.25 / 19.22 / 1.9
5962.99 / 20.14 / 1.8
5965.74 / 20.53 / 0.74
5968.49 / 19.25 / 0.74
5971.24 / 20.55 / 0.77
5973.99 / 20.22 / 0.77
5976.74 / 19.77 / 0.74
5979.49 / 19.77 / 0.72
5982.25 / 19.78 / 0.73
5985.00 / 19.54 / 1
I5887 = 0.06 mag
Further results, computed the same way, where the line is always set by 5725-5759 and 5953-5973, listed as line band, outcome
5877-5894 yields 0.136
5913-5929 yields 0.045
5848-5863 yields 0.065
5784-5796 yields 0.063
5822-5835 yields 0.015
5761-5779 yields 0.020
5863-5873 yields 0.028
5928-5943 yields 0.043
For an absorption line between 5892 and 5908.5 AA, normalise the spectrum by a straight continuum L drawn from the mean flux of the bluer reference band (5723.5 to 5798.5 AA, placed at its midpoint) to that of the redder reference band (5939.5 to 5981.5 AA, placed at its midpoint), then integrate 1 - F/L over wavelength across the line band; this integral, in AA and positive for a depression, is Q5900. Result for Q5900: 2.3 AA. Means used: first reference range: 19.3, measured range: 16.9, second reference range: 19.9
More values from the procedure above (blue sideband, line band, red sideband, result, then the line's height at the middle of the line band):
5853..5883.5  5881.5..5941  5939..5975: 4.6 AA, 19.6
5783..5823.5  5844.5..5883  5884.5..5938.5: -0.4 AA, 18.6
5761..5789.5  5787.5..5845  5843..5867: -2.2 AA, 18.8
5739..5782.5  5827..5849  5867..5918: -0.3 AA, 18.5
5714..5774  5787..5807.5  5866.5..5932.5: -0.7 AA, 19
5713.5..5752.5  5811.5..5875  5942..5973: 1.7 AA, 19.7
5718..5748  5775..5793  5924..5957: 1.0 AA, 19.6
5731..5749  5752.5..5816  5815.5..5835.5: 1.3 AA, 19.7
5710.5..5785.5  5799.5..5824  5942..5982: -0.4 AA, 19.4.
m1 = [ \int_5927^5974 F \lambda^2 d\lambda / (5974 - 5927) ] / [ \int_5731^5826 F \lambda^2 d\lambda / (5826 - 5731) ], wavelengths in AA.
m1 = 1.07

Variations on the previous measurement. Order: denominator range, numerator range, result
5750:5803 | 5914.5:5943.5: 1.05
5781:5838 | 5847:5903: 0.95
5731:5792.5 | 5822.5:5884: 1.02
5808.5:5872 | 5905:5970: 1.04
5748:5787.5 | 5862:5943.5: 1.01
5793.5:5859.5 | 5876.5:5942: 0.97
